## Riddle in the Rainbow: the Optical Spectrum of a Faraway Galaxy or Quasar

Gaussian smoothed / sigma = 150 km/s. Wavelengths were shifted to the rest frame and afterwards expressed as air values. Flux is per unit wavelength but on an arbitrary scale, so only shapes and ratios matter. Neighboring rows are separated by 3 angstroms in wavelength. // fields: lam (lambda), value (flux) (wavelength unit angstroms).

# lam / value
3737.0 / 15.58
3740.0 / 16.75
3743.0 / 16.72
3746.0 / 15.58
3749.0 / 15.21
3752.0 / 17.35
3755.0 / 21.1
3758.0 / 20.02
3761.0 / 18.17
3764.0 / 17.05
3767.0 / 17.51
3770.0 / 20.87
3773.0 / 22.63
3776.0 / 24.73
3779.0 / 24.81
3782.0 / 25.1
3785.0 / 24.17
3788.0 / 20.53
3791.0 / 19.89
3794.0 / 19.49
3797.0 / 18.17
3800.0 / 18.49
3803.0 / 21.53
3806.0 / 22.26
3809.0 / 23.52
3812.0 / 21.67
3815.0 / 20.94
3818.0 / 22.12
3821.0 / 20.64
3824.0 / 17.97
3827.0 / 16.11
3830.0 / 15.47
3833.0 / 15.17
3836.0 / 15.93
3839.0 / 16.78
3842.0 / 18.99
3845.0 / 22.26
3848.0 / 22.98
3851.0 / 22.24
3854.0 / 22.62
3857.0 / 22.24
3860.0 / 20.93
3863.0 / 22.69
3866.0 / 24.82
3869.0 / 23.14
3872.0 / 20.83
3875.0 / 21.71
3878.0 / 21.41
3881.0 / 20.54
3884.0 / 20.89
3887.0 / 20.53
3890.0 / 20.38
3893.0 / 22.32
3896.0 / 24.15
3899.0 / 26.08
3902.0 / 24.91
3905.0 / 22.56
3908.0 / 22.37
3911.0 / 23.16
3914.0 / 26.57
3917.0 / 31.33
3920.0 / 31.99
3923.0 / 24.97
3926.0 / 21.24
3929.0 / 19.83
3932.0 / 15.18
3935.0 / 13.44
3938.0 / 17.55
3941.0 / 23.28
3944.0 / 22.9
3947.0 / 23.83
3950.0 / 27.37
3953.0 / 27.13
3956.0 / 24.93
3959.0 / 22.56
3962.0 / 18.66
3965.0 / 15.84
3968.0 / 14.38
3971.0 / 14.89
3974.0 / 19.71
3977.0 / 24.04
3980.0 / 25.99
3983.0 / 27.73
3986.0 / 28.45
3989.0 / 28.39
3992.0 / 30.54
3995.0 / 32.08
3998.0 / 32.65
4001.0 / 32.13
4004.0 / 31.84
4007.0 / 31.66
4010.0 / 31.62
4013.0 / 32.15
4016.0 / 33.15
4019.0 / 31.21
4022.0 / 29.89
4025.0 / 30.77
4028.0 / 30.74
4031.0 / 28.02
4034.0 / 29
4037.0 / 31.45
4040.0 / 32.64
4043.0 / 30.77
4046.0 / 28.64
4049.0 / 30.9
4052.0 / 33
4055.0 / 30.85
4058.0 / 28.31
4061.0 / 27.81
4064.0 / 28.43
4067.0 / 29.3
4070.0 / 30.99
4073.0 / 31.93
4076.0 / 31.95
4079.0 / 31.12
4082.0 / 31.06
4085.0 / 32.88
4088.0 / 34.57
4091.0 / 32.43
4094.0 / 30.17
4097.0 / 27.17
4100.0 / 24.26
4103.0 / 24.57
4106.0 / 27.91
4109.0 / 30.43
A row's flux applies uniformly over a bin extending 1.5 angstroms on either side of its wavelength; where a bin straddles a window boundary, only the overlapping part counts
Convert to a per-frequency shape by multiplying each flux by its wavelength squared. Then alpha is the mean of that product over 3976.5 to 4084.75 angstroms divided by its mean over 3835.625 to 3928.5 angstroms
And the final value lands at 1.44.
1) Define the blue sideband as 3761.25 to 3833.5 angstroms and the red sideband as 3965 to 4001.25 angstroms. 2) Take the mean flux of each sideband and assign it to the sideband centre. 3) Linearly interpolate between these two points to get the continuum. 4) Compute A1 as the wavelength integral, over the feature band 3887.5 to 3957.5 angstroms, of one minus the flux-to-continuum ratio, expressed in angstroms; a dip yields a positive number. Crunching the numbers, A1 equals 1.1 angstroms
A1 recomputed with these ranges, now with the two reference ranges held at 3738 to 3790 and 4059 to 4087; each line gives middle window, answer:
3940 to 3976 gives 7.1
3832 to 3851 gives 3.0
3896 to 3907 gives 0.1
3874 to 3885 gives 1.3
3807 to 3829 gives 1.4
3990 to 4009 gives -2.5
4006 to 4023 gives -1.8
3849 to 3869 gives 0.5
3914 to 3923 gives -1.6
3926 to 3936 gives 3.4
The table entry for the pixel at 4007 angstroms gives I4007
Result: 31.66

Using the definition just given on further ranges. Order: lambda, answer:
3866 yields 24.82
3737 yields 15.58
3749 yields 15.21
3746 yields 15.58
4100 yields 24.26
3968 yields 14.38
